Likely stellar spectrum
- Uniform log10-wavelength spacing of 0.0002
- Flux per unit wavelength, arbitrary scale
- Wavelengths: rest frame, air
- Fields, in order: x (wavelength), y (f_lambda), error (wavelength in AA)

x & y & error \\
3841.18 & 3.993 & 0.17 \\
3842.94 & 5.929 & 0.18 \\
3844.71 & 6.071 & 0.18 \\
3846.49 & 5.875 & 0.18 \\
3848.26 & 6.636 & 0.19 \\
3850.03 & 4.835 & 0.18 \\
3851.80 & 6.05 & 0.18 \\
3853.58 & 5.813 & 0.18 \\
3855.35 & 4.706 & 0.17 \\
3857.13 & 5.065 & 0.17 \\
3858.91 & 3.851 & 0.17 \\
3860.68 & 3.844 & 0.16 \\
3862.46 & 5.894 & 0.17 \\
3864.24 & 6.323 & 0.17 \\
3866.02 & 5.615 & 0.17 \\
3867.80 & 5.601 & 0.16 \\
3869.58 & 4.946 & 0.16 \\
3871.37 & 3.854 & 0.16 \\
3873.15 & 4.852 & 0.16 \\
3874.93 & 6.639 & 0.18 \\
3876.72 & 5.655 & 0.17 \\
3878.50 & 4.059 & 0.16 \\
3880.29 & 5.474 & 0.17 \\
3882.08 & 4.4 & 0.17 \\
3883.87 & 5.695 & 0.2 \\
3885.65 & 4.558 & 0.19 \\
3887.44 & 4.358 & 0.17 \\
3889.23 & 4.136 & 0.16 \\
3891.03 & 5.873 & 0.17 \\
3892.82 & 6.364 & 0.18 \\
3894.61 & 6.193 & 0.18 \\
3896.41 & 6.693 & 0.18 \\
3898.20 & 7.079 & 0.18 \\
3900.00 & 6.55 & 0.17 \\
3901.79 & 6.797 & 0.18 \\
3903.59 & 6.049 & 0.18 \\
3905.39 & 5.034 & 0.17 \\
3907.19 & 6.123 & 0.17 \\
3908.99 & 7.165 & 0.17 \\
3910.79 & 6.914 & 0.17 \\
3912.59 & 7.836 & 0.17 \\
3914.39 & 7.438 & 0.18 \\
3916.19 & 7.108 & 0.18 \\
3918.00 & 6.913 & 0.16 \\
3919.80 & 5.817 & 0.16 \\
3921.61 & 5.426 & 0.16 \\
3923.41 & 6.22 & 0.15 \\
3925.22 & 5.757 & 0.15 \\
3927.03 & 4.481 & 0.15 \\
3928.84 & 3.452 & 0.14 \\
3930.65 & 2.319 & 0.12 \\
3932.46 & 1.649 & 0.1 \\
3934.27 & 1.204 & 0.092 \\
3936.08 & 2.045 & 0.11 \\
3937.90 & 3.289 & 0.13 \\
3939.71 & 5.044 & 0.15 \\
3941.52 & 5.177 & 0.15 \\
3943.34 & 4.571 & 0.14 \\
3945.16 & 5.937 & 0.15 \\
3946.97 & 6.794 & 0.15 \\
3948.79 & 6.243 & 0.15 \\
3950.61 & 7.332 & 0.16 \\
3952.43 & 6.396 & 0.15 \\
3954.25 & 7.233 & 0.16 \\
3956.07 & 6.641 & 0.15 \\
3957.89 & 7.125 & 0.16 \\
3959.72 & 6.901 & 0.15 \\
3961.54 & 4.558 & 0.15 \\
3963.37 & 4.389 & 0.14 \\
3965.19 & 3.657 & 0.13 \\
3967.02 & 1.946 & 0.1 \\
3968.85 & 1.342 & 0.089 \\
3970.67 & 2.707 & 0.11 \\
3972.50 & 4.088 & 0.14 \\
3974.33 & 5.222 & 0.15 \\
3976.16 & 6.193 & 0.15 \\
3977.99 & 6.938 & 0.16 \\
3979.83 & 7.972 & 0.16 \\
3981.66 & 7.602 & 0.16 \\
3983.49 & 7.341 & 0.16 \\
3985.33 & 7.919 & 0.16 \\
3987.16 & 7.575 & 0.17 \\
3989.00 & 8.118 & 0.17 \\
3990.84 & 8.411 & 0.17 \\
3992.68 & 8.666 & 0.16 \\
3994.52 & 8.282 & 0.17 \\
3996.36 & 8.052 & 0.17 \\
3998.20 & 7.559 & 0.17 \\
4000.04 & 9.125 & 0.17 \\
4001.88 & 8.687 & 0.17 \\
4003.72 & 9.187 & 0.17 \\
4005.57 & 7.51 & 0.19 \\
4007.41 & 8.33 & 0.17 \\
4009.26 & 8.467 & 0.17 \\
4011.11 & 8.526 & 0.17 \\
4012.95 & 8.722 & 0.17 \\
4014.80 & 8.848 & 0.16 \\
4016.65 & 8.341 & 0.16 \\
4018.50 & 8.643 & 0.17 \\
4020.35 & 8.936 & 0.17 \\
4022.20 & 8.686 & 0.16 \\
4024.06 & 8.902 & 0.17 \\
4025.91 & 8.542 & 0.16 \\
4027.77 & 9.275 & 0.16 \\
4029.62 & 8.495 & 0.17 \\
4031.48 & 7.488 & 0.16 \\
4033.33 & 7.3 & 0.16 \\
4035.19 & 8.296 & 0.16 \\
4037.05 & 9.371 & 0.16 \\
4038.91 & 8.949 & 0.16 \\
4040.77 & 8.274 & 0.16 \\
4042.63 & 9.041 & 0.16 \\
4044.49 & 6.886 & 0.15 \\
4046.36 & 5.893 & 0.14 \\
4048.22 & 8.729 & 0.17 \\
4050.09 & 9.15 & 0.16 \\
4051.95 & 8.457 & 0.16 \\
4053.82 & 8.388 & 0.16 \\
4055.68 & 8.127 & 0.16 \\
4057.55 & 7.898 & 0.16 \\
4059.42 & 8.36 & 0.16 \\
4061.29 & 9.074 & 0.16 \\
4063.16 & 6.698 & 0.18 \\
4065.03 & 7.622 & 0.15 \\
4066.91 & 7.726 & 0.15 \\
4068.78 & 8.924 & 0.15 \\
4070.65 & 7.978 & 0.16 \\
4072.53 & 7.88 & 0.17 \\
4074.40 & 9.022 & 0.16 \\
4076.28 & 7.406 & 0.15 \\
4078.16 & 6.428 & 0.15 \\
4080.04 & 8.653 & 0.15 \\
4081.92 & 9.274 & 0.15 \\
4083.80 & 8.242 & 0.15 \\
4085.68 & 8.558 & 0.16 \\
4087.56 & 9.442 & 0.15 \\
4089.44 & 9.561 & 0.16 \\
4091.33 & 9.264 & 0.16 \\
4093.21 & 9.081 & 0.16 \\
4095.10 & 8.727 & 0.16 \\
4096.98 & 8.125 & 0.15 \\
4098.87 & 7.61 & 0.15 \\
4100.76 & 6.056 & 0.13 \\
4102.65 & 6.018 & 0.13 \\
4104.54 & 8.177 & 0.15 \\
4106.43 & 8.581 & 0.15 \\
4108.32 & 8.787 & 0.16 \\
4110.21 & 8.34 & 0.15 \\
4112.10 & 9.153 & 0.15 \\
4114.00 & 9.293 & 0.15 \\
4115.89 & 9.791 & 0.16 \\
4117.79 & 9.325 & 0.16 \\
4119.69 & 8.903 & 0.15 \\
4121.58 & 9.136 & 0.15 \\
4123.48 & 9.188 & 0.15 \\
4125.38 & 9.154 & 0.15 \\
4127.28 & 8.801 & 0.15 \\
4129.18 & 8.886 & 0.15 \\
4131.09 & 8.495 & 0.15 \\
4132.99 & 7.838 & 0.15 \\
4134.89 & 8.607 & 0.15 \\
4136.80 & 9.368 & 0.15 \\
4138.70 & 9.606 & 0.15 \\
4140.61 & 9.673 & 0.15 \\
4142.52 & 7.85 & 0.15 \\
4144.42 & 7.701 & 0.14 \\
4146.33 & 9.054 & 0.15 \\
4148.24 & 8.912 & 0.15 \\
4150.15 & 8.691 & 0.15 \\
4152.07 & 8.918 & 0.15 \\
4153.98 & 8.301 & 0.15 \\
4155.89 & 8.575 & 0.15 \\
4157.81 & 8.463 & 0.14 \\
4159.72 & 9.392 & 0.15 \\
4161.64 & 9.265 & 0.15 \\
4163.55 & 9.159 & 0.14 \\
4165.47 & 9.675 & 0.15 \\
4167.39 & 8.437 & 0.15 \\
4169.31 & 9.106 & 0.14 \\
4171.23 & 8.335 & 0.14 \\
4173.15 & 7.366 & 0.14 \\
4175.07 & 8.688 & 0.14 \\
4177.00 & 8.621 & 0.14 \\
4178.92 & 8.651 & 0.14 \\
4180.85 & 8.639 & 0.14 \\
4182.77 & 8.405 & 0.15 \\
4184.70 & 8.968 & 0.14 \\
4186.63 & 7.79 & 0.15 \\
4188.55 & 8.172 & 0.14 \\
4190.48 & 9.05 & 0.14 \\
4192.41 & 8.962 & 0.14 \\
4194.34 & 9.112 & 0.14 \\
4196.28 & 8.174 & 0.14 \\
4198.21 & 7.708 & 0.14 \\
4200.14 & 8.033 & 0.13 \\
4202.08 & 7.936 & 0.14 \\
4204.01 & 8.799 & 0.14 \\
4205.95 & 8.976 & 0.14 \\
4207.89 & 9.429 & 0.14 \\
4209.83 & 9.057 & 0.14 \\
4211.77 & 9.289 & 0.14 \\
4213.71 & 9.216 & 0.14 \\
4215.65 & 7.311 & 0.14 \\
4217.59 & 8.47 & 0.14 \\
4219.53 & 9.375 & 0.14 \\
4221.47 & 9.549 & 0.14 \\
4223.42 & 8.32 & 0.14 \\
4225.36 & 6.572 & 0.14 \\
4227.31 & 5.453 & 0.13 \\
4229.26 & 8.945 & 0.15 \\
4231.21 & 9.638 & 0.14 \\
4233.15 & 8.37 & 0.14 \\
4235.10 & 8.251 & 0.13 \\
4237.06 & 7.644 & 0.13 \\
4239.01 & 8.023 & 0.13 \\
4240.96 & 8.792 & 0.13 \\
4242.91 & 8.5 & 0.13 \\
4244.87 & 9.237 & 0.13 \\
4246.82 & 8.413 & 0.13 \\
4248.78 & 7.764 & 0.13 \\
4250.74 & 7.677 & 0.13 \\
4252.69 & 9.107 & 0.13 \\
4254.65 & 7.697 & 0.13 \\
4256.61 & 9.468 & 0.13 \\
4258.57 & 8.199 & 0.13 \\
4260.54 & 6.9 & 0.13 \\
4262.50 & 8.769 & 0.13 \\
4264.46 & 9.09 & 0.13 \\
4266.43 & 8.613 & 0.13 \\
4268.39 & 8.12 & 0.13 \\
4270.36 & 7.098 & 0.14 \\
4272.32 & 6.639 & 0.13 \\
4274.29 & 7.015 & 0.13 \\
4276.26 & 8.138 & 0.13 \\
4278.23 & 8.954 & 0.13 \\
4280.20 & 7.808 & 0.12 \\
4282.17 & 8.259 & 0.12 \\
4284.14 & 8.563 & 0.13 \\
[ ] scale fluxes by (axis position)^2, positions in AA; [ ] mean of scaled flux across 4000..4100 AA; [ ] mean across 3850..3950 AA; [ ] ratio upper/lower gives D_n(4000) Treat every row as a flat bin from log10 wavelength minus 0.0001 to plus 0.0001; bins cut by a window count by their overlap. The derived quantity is 1.70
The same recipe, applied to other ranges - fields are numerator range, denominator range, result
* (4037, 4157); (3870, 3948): 1.75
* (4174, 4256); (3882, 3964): 1.75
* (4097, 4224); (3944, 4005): 1.44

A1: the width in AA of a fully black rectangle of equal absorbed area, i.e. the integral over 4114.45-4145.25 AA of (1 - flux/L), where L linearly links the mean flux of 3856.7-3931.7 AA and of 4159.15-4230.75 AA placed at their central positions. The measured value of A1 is -3.9 AA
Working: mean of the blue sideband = 5.58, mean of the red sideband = 8.55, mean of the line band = 8.91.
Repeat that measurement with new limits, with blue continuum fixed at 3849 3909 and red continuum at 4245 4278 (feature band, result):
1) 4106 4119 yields -3.7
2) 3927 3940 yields 6.9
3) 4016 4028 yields -4.3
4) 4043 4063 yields -4.2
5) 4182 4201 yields -2.1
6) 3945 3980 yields 3.5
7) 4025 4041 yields -4.7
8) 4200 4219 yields -2.4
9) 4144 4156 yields -2.1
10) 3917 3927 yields -0.3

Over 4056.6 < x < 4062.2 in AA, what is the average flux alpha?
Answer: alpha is 8.44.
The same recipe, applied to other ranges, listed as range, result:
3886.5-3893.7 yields 5.17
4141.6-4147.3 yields 8.22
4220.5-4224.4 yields 8.93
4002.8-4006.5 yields 8.35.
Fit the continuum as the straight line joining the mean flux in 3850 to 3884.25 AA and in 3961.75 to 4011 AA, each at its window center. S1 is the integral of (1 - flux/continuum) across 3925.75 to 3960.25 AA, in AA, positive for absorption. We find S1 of 7.1 AA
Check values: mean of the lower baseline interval 5.16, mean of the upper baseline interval 6.75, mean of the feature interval 4.93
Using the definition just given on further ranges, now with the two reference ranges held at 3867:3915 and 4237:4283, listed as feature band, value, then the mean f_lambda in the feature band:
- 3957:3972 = 5.2 AA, 4.07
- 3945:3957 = -1.0 AA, 6.7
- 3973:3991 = -2.4 AA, 7.21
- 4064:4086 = -3.6 AA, 8.12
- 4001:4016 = -4.6 AA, 8.53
